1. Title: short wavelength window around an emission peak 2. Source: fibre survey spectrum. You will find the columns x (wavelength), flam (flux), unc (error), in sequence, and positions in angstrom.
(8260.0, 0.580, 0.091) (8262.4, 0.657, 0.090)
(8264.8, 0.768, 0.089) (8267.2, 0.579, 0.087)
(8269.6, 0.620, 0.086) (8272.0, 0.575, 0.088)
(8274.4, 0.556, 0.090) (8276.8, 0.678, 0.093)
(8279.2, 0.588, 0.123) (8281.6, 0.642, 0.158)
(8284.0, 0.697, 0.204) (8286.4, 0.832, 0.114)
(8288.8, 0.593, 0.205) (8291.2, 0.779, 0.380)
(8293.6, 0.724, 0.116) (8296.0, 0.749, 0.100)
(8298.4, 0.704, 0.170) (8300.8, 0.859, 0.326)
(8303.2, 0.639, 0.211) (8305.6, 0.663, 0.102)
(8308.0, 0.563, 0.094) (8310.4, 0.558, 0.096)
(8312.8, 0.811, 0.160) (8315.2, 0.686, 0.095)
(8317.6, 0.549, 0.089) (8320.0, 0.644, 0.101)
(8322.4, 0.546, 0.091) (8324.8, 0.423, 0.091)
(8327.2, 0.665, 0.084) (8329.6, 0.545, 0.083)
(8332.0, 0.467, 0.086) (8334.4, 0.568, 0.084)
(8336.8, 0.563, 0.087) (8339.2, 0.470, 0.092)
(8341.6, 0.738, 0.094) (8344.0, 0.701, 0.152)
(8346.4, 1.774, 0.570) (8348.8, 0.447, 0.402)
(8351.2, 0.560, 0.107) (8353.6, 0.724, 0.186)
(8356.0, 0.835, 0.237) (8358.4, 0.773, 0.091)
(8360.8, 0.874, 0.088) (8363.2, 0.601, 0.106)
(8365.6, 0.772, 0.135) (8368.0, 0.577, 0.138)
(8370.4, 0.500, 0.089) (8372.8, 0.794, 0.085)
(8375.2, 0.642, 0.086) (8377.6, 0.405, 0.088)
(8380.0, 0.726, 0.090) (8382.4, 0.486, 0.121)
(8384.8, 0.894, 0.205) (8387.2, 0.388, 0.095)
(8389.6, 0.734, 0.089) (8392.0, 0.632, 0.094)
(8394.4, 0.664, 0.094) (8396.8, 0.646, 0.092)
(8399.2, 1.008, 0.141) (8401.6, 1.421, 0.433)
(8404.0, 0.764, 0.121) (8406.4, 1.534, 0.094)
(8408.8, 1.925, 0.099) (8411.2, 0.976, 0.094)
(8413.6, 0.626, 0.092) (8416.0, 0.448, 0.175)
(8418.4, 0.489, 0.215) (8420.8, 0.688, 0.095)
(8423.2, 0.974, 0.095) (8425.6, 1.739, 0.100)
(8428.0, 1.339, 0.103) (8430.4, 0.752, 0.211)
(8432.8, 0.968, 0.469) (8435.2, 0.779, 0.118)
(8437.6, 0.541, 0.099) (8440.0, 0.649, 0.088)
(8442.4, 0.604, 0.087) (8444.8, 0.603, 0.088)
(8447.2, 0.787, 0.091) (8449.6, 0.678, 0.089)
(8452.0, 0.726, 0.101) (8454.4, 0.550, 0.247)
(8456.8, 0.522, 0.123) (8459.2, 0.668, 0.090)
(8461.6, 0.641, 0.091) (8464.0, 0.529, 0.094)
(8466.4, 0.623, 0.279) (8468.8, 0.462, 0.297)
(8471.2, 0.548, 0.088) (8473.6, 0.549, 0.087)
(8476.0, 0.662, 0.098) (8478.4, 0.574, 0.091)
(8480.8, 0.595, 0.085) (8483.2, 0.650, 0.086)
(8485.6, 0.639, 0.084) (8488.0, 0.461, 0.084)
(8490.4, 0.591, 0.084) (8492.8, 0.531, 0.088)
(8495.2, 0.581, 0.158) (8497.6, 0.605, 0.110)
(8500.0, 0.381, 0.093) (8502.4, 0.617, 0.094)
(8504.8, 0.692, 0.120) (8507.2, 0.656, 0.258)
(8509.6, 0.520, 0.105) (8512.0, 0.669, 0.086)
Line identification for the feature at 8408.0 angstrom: [S II] 6716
